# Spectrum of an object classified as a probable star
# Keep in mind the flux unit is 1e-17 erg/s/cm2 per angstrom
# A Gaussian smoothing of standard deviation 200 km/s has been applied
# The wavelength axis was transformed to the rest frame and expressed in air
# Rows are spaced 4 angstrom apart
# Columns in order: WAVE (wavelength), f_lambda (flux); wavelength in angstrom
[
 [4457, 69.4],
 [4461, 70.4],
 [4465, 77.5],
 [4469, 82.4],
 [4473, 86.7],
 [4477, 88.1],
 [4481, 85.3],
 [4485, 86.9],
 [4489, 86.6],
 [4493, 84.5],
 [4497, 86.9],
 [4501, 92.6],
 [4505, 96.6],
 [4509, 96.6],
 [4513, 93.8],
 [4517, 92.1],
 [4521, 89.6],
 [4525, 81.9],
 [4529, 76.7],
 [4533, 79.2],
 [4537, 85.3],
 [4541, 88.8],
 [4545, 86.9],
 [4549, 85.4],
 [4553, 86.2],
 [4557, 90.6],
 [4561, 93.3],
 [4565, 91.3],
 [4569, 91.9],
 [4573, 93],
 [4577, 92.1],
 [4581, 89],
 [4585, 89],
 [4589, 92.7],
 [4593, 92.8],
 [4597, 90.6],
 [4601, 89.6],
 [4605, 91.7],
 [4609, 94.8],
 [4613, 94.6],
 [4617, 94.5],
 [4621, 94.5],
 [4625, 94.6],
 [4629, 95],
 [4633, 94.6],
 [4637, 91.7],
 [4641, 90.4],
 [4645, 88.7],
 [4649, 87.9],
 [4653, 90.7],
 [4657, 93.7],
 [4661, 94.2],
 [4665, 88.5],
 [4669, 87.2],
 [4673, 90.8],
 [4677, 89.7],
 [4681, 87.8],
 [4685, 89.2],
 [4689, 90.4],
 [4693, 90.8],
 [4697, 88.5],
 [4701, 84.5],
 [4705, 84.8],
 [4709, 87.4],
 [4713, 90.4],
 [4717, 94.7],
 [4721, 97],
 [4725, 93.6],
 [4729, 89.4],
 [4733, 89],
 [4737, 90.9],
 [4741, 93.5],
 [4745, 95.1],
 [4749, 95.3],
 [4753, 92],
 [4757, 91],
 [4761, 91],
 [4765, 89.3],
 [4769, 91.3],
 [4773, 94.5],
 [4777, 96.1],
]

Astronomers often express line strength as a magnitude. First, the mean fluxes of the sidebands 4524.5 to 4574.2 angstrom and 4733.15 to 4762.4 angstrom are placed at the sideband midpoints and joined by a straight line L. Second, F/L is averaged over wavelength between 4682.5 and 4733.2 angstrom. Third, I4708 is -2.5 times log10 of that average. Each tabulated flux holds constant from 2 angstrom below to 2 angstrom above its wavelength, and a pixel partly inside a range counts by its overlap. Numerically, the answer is 0.017 mag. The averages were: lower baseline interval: 87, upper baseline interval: 92.5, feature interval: 90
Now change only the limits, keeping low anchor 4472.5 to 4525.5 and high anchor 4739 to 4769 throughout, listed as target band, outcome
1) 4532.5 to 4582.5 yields 0.01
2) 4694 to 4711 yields 0.06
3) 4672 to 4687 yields 0.03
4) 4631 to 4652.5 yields 0.01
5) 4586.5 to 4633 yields -0.03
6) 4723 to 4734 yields 0.02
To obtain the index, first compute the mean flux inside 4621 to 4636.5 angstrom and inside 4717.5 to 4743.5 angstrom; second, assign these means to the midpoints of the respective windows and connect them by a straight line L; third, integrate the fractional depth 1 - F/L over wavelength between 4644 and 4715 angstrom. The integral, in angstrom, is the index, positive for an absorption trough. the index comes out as 3.2 angstrom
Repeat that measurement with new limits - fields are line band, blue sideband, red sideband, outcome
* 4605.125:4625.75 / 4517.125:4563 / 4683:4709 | -1.7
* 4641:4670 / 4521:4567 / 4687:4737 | -0.5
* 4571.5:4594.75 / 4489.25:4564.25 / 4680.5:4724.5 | -0.7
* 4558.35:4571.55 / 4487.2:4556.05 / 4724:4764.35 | -0.5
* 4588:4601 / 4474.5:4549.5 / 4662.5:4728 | -0.4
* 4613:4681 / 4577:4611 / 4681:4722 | -0.9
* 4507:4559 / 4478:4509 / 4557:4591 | 1.8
